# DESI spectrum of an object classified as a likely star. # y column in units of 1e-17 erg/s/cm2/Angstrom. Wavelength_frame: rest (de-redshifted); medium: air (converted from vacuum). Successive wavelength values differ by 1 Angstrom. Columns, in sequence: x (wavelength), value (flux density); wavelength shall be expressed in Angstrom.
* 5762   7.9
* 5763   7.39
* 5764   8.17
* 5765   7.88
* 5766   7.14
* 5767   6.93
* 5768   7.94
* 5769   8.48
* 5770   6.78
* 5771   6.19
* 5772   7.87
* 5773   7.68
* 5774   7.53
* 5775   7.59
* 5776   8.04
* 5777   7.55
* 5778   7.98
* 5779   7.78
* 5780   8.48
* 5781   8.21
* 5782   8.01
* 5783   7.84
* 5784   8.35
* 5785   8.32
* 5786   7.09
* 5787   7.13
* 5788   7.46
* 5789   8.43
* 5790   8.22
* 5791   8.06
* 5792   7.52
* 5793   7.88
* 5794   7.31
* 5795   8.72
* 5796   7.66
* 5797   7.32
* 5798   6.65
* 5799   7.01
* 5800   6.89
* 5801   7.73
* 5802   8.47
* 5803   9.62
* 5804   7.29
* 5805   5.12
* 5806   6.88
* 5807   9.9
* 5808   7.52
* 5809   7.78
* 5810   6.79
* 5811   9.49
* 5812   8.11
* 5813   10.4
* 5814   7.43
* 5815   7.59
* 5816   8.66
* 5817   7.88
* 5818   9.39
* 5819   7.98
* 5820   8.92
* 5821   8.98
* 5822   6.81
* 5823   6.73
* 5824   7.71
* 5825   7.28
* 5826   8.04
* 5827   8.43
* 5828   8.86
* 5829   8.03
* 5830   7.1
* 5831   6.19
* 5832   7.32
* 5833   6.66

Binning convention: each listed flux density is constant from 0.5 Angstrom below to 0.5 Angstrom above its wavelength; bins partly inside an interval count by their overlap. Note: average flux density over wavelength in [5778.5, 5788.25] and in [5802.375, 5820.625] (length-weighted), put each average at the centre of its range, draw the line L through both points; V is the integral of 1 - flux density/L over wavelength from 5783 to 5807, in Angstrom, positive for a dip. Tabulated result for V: 0.98 Angstrom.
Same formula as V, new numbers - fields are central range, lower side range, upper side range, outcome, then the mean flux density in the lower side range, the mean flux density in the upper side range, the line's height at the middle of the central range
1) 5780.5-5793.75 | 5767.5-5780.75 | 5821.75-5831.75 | -0.4 Angstrom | 7.69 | 7.53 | 7.65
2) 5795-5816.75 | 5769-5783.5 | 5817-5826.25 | 0.1 Angstrom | 7.71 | 7.98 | 7.88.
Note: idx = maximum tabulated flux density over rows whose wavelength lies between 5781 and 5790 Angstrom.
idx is 8.43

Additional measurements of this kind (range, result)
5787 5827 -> 10.4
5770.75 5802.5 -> 8.72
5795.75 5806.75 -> 9.62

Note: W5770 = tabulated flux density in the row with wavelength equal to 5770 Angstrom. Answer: 6.78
